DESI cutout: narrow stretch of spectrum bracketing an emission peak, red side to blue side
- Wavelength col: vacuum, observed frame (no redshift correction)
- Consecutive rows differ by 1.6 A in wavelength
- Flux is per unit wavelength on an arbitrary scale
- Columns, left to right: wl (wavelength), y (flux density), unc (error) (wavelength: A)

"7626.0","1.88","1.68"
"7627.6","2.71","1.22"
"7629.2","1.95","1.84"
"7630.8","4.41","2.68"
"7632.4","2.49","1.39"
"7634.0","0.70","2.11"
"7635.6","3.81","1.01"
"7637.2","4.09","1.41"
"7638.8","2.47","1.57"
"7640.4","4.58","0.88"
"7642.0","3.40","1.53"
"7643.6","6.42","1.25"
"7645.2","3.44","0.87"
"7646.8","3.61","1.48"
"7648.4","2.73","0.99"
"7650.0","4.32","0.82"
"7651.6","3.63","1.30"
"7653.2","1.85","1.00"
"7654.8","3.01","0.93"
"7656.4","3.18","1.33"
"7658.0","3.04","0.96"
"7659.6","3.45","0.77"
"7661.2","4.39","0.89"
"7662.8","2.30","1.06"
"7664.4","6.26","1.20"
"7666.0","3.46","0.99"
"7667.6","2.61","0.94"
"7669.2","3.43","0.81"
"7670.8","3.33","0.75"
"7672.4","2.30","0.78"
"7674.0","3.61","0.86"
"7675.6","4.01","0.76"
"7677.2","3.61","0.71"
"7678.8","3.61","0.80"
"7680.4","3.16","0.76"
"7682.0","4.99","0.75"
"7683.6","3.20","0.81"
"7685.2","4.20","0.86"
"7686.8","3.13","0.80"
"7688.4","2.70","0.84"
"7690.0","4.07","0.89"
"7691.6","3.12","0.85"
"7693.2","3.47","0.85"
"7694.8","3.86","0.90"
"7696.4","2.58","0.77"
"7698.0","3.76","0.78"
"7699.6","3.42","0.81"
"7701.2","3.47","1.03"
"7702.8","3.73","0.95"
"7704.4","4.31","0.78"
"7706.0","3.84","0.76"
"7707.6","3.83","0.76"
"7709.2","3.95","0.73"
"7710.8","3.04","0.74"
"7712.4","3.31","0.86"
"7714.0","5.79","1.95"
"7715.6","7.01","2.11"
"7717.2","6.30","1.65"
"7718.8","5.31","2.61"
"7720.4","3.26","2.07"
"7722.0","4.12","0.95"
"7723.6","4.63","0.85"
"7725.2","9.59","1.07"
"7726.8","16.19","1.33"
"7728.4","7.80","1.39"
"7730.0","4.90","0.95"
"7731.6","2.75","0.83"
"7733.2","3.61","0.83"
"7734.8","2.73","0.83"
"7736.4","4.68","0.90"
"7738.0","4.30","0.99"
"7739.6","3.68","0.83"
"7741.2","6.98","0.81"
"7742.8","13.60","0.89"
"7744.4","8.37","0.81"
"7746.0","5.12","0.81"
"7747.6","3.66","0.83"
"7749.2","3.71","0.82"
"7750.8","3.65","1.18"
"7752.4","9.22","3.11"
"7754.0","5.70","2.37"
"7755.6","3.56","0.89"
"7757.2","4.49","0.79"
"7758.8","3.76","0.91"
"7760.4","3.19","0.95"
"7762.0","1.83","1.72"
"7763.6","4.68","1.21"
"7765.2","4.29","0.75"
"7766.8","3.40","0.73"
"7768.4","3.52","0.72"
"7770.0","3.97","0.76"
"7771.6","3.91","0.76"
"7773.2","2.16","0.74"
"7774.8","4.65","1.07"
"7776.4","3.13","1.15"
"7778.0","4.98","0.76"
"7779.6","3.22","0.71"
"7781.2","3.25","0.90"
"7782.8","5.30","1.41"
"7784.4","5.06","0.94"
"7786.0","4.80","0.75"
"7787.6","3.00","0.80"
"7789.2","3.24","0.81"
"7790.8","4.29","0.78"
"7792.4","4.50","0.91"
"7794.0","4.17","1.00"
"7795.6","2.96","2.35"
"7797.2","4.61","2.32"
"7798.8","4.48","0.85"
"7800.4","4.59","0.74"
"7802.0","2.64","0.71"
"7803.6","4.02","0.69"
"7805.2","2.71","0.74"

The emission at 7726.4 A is [S II]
